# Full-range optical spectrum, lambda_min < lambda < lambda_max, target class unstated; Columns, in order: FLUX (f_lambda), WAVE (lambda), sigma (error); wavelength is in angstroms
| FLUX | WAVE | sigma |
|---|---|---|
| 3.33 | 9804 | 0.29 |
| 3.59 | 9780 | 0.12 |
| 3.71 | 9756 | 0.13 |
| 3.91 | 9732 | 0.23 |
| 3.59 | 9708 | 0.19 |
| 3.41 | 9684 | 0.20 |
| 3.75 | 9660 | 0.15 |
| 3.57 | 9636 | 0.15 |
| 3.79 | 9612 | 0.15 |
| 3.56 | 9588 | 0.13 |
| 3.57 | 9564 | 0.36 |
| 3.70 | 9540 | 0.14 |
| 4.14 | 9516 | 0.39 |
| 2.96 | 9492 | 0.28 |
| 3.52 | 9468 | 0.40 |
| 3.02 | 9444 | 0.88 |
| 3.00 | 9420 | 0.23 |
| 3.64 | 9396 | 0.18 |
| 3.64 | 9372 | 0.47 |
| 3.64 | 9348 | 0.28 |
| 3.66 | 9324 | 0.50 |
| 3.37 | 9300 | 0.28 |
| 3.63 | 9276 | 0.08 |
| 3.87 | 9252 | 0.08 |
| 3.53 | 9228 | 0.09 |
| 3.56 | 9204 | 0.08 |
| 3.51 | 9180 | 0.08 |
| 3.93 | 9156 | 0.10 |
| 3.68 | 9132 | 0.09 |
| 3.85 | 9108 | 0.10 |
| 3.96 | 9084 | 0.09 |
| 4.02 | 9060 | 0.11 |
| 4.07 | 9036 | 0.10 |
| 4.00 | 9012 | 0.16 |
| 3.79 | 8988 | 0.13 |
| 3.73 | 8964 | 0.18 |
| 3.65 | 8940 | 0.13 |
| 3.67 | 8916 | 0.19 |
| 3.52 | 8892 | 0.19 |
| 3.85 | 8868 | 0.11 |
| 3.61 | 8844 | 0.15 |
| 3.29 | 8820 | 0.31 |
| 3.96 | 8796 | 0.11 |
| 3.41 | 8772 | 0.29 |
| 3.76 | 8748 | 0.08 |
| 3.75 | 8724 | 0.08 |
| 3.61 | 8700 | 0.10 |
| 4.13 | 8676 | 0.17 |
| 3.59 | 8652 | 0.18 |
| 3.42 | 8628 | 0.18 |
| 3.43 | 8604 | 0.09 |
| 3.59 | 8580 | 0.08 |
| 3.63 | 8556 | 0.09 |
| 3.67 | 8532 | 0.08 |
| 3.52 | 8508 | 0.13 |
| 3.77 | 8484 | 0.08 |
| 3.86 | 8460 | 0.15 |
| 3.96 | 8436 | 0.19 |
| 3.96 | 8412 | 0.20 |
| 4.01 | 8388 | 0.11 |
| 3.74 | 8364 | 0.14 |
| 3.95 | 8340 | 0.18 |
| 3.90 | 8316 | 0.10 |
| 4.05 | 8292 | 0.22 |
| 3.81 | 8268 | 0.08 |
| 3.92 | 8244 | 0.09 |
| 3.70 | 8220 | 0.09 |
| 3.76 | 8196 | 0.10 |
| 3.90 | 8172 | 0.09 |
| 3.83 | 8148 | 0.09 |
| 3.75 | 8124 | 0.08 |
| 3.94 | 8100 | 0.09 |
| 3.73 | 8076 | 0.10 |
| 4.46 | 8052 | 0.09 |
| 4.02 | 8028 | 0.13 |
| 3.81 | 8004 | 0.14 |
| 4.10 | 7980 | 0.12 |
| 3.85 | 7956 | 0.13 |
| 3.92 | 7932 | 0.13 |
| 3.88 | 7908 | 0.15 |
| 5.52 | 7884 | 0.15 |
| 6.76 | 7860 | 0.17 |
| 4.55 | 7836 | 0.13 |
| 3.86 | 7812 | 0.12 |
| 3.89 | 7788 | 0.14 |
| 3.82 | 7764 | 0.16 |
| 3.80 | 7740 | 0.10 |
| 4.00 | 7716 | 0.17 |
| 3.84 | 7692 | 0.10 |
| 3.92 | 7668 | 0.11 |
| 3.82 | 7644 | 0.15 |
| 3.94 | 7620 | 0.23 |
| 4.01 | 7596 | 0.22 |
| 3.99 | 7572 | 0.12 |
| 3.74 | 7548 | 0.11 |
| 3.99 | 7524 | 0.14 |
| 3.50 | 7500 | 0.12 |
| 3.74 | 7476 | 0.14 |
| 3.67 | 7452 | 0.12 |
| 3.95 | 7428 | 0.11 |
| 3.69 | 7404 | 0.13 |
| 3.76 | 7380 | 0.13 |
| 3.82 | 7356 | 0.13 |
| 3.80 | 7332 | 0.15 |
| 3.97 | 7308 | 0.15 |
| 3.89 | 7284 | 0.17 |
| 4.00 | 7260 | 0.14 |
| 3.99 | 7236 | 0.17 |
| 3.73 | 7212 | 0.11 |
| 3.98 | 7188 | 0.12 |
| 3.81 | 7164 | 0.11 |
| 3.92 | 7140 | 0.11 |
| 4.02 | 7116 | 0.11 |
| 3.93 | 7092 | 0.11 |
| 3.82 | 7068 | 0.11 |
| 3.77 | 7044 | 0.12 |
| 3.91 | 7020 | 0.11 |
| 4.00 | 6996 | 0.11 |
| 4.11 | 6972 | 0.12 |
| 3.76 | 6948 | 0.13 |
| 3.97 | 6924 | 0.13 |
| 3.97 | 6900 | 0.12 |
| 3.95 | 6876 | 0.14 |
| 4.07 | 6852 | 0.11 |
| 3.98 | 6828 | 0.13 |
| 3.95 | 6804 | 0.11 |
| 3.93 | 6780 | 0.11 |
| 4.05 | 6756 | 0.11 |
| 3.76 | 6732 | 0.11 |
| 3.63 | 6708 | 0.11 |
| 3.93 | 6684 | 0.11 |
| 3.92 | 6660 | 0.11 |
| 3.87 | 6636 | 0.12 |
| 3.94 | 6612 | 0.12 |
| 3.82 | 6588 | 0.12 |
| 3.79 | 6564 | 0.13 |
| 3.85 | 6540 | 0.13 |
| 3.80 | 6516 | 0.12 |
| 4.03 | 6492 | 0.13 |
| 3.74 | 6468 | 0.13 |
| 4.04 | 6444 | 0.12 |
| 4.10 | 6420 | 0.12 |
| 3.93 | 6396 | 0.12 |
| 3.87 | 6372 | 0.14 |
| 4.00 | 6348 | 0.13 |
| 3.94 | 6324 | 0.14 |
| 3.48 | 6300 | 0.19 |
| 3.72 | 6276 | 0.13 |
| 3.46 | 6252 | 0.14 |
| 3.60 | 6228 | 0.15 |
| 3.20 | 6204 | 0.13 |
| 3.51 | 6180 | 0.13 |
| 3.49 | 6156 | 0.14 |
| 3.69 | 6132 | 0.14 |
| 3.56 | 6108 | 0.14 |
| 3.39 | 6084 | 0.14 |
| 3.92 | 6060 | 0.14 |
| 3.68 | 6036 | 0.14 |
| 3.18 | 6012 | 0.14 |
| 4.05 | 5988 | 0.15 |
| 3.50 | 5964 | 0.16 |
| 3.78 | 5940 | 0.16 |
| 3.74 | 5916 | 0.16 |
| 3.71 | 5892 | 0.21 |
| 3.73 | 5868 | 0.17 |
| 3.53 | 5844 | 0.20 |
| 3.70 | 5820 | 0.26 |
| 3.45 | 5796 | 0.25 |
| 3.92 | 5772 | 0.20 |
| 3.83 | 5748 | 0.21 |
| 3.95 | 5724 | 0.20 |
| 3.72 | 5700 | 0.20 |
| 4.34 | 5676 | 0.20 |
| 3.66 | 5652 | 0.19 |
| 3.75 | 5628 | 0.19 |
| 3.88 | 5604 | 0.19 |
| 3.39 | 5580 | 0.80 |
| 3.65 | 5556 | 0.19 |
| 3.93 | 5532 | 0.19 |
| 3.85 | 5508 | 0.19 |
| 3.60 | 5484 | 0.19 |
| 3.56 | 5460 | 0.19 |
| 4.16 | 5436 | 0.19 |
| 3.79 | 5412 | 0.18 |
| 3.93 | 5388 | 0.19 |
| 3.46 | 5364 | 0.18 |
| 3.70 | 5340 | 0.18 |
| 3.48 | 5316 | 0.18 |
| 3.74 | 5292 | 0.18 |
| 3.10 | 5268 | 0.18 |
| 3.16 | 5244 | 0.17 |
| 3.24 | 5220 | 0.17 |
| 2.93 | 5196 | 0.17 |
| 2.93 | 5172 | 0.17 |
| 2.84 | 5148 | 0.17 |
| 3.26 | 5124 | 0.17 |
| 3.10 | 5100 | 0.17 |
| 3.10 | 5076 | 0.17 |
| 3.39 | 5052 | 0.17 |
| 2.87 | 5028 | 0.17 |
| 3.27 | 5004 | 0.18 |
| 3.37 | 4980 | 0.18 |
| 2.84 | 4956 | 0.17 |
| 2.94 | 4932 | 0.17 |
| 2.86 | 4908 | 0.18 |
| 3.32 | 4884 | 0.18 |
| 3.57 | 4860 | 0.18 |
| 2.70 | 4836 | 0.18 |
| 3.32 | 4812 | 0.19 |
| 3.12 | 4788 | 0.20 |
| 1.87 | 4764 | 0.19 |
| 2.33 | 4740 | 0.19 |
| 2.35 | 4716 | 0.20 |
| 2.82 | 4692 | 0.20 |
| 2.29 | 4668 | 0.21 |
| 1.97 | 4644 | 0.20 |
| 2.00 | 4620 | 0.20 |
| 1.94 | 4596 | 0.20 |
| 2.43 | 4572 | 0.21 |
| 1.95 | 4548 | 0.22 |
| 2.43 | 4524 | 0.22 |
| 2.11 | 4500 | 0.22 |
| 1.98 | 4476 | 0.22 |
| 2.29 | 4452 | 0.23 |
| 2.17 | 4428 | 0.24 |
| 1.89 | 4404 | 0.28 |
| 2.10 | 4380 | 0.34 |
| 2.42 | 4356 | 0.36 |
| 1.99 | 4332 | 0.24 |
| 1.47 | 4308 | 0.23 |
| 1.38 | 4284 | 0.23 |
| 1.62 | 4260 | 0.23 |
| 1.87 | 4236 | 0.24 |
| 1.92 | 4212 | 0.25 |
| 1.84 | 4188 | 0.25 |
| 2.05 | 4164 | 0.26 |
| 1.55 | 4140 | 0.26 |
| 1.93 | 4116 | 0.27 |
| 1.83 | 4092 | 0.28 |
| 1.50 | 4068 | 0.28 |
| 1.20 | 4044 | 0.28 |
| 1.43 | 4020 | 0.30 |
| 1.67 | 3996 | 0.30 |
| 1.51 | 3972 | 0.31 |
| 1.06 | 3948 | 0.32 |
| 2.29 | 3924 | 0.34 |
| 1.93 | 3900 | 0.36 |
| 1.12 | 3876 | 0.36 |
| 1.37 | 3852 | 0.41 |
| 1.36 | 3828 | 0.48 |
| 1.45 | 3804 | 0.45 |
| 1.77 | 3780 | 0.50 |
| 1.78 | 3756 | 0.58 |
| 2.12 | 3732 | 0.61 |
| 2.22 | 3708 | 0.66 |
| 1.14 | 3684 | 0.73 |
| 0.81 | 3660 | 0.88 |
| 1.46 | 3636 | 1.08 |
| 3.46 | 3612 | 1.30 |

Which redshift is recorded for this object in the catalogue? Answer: 0.20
